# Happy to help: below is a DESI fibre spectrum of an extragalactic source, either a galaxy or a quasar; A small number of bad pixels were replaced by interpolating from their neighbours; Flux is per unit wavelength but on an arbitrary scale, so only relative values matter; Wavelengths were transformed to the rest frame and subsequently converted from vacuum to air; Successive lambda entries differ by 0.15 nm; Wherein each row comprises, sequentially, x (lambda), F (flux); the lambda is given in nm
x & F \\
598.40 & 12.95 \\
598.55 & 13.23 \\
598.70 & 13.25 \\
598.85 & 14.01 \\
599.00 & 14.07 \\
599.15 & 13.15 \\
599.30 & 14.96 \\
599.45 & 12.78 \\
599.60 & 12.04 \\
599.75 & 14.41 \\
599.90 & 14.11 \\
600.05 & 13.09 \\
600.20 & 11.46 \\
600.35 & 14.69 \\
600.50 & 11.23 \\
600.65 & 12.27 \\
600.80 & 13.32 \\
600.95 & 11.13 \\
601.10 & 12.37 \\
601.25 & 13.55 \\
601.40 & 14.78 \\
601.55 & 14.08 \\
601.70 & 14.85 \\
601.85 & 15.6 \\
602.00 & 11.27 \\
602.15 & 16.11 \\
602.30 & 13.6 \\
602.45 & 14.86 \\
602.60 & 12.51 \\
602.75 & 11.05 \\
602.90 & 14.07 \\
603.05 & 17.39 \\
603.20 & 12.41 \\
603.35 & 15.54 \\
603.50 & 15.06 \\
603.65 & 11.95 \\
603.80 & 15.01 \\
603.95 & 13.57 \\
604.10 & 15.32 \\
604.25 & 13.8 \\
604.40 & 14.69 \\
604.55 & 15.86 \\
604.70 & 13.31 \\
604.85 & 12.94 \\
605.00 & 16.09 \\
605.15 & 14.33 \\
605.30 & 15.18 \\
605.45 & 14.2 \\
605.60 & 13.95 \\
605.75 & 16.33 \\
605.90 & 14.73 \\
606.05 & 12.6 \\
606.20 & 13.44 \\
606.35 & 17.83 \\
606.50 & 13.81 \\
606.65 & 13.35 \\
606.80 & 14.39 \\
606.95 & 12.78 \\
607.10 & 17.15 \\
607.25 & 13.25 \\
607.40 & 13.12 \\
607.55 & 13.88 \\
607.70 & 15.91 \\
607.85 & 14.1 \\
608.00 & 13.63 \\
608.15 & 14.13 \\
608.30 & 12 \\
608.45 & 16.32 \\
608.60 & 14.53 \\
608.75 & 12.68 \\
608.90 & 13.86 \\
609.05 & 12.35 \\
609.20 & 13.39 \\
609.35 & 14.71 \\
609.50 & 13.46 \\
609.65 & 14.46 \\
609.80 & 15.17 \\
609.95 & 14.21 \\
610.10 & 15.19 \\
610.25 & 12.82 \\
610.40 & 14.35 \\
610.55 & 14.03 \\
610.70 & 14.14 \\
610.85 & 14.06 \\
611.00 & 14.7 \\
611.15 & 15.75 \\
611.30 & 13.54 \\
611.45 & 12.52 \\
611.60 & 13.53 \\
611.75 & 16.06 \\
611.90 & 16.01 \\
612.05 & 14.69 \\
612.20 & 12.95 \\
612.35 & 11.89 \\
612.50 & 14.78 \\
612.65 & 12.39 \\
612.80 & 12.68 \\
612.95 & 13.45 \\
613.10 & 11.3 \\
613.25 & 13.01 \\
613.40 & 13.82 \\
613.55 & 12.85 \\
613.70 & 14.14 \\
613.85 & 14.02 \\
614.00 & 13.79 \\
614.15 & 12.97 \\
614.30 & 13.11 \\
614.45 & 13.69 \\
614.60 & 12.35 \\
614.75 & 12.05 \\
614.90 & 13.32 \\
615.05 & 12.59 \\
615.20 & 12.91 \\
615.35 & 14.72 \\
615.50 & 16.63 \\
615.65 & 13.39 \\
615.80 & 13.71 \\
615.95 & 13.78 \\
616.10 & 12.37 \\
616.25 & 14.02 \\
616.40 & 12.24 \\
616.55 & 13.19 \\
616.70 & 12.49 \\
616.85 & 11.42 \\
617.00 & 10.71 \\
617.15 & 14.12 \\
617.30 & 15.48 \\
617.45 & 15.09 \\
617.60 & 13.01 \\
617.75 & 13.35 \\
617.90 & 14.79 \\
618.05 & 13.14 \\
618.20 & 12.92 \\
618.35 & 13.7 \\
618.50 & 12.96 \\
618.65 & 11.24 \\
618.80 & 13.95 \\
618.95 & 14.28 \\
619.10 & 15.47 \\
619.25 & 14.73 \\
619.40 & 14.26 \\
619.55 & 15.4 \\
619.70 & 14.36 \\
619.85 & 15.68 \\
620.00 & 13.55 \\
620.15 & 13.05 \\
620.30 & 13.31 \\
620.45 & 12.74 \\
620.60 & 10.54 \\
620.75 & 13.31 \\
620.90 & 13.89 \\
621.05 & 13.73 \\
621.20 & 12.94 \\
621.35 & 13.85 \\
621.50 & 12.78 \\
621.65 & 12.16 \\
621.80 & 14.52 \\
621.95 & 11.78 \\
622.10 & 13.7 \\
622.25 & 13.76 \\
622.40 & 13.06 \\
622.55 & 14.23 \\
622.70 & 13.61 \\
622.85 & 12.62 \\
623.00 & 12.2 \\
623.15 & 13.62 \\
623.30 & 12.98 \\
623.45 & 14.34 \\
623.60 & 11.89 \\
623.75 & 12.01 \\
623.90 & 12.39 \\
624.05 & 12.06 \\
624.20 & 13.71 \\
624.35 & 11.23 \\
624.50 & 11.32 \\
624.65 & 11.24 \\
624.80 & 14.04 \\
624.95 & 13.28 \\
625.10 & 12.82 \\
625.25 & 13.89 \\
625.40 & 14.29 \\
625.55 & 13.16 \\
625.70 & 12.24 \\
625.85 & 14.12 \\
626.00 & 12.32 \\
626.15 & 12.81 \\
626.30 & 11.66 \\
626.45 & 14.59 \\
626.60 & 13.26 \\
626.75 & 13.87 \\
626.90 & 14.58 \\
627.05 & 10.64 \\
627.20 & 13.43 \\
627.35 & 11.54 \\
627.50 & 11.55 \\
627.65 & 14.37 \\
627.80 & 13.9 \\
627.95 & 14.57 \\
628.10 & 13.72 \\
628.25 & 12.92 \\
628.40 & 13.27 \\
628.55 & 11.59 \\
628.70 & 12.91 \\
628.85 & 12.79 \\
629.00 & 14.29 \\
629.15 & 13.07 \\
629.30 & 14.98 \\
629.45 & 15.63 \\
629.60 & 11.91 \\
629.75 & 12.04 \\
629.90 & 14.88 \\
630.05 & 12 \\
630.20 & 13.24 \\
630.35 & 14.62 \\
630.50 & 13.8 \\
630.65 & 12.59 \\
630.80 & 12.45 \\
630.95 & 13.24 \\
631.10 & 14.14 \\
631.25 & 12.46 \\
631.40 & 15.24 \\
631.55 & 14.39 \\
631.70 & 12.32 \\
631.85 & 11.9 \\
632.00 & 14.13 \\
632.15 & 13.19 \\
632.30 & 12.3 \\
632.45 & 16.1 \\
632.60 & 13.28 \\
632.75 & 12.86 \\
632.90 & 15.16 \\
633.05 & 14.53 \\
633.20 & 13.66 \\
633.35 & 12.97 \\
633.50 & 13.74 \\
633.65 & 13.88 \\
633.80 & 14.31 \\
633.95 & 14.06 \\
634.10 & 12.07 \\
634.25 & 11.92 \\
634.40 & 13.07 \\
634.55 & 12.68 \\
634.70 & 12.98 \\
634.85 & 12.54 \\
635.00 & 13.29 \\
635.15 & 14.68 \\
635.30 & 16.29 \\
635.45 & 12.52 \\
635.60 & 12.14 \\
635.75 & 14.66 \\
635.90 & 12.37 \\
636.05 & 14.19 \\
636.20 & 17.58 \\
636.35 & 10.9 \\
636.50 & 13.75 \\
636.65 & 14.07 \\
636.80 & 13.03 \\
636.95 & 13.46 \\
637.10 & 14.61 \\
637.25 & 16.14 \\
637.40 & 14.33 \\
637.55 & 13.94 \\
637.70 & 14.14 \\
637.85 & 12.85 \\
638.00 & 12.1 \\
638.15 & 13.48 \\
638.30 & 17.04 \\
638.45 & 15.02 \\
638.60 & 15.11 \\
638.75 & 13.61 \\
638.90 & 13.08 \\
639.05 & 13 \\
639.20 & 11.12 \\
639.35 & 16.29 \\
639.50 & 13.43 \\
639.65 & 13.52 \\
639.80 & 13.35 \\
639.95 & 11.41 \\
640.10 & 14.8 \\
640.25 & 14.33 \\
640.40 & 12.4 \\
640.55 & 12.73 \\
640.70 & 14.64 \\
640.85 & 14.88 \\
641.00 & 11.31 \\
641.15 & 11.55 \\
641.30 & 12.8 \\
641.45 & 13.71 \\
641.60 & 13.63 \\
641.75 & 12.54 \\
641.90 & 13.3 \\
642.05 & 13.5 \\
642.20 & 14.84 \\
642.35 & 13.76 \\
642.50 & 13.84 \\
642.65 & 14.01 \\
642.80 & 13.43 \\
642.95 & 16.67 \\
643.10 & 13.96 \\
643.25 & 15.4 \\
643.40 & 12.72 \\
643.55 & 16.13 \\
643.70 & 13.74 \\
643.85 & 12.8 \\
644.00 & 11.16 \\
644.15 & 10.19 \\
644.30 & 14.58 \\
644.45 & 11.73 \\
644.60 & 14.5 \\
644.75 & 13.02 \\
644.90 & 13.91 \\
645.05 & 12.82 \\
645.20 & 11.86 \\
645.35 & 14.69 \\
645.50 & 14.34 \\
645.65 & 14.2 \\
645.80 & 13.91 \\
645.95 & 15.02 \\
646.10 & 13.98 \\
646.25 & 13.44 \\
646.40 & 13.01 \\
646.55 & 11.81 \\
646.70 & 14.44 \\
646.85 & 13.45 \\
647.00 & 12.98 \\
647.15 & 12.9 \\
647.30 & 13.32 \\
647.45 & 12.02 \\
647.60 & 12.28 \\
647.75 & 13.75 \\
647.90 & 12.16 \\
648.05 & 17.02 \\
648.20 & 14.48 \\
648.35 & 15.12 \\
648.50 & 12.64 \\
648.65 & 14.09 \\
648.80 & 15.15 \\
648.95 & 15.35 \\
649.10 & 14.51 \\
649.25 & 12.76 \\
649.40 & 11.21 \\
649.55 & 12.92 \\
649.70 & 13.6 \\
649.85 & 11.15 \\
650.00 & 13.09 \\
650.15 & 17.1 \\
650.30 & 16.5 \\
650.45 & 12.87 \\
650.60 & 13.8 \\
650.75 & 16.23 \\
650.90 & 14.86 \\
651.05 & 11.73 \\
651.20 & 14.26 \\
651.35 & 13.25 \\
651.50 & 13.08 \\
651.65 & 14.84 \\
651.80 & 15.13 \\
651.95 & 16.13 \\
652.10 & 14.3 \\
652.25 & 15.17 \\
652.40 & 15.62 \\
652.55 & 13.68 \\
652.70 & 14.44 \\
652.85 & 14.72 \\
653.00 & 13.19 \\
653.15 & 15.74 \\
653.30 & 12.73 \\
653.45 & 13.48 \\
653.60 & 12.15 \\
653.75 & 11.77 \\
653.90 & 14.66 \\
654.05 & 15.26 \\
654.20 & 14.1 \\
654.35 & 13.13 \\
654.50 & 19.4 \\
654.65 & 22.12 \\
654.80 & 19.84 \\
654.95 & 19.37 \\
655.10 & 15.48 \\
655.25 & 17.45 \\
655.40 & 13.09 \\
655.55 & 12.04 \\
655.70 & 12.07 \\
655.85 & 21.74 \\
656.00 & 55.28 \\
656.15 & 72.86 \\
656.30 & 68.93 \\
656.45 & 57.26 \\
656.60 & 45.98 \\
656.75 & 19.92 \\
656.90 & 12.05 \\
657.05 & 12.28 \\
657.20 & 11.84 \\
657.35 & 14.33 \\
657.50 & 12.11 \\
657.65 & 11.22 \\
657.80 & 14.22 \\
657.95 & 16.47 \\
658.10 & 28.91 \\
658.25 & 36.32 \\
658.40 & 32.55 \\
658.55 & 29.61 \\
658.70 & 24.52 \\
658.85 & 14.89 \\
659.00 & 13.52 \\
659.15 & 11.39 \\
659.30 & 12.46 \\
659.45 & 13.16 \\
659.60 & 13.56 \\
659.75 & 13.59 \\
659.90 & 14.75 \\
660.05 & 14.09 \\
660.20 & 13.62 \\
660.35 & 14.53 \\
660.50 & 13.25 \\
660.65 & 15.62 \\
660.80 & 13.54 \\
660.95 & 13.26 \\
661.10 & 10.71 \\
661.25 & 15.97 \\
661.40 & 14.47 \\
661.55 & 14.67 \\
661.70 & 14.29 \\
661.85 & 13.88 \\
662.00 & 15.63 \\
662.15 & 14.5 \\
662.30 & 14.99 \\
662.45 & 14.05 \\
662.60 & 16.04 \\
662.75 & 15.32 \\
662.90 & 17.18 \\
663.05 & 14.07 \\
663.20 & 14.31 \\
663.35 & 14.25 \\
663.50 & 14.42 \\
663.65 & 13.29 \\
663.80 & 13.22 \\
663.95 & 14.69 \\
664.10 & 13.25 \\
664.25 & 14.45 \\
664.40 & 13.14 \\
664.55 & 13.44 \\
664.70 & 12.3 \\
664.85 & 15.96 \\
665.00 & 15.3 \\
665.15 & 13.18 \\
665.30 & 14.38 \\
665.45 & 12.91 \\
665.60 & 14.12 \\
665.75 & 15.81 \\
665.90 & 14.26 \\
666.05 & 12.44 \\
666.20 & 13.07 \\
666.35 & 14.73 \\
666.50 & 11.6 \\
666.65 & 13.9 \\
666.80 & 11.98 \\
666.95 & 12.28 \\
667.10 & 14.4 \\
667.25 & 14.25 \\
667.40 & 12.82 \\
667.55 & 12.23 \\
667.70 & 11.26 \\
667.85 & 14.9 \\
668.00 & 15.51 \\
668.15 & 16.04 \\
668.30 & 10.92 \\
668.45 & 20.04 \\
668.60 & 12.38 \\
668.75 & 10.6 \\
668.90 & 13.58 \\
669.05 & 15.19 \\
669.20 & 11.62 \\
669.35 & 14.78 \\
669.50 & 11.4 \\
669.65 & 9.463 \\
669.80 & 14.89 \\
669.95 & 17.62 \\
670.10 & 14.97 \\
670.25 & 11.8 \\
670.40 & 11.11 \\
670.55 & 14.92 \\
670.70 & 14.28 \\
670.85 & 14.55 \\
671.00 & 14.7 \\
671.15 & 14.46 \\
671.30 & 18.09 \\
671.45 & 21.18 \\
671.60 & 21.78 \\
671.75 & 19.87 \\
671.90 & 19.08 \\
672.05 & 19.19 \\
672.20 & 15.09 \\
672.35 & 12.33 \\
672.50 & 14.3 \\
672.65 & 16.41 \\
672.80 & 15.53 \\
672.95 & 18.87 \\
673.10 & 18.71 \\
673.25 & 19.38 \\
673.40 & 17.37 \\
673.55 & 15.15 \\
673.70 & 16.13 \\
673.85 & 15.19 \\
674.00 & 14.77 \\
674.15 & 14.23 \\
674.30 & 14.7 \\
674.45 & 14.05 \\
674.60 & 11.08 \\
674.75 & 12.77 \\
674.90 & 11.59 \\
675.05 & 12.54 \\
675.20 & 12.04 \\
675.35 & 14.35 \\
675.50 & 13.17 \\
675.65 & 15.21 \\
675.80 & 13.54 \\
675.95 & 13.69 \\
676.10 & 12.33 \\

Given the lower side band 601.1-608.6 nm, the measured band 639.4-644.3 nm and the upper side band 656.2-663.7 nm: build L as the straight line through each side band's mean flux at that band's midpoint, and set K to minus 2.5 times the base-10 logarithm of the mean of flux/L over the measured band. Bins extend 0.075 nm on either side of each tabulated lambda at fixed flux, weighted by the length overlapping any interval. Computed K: 0.26 mag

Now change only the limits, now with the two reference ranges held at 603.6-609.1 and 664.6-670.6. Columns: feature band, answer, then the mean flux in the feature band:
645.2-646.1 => -0.026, 14.2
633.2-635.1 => 0.063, 13.2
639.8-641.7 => 0.057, 13.2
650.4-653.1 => -0.042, 14.3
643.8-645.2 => 0.095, 12.7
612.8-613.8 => 0.087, 13.1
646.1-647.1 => 0.047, 13.2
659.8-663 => -0.062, 14.5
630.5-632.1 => 0.054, 13.3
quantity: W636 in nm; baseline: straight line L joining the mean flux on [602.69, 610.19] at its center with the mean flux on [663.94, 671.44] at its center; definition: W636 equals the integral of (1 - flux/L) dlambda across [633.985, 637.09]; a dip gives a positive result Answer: 0.14 nm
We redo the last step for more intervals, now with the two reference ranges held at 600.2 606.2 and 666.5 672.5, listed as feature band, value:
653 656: -0.430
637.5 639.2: 0.054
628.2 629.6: 0.076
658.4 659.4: -0.295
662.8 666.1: 0.087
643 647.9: 0.329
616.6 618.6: 0.112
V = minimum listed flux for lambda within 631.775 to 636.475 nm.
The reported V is 10.9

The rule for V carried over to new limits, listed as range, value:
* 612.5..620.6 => 10.54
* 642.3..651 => 10.19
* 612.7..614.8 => 11.3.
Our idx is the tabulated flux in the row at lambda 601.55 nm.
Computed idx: 14.08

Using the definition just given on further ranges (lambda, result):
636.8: 13.03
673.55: 15.15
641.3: 12.8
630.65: 12.59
